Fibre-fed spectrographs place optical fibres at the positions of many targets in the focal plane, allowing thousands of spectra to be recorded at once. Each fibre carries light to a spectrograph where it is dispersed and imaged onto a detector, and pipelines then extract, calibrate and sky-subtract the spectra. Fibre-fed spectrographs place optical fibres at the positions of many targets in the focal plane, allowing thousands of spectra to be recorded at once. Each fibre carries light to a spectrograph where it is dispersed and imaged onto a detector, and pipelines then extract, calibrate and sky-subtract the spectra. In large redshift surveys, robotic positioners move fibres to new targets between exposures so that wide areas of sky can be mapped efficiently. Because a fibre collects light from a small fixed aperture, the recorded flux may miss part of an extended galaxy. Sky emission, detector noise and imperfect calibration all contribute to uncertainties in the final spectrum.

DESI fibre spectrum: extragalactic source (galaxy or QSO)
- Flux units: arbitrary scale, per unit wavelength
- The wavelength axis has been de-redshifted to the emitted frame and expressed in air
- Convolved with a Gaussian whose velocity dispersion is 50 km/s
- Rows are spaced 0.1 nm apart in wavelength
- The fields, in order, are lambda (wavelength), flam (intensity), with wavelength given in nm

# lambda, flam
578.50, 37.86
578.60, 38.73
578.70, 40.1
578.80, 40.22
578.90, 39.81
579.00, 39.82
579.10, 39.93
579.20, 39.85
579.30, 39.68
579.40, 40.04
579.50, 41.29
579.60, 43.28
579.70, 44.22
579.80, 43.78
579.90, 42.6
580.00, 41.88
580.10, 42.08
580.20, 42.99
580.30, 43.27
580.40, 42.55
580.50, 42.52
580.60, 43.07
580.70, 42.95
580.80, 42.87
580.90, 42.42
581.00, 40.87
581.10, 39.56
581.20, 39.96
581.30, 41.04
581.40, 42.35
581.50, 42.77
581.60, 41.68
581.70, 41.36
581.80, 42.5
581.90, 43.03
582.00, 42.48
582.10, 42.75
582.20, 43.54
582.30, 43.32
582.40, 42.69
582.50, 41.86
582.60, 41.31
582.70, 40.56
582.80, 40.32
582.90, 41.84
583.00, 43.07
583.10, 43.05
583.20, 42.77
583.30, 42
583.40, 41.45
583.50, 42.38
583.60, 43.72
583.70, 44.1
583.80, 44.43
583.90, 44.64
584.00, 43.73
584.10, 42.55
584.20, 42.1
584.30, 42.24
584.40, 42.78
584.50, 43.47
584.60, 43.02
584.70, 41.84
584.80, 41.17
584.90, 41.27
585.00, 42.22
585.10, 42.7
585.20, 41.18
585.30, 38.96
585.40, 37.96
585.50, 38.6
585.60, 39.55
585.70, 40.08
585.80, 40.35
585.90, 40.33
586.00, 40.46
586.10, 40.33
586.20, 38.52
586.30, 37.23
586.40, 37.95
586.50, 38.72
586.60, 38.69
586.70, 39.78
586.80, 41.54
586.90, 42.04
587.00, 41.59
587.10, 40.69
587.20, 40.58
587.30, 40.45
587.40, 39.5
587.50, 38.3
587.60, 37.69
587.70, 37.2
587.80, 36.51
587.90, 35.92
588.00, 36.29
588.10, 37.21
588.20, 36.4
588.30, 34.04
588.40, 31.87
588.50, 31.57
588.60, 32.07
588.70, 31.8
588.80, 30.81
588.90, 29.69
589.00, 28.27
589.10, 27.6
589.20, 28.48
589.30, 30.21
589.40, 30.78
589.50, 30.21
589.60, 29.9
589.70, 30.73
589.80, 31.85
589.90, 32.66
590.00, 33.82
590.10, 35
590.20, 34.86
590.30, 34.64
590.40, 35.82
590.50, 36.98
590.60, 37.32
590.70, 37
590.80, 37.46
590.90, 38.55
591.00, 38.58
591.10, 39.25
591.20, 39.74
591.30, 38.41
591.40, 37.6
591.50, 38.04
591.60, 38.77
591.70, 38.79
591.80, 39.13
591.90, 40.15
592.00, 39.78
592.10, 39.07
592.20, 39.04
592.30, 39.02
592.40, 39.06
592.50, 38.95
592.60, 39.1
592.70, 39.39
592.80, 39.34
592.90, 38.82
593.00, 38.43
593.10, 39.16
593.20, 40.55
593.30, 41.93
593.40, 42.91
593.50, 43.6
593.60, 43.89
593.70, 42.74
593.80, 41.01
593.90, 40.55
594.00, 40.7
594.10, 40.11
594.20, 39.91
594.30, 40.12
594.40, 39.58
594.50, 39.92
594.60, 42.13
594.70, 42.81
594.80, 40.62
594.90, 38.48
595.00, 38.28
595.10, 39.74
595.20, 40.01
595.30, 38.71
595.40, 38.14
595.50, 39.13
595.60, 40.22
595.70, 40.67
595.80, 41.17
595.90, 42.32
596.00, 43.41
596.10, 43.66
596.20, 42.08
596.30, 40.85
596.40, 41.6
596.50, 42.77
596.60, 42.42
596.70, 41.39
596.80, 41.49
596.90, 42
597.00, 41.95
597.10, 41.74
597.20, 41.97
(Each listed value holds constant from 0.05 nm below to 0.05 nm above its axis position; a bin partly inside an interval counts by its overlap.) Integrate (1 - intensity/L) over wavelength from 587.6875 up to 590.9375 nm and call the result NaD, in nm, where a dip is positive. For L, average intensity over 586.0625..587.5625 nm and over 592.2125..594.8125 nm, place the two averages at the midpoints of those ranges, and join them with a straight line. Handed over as 0.54 nm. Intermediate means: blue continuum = 39.7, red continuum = 40.5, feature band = 33.4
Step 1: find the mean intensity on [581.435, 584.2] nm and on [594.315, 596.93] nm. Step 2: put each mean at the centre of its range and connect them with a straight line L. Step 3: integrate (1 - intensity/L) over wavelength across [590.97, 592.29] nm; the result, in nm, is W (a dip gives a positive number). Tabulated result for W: 0.08 nm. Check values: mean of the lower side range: 42.6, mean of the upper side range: 40.9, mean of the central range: 39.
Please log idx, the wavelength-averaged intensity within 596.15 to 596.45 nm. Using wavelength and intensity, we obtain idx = 41.5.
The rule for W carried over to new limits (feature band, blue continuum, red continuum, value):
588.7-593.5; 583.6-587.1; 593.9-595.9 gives 0.49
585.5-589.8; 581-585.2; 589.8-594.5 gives 0.49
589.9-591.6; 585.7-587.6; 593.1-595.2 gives 0.14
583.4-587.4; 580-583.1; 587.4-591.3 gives -0.30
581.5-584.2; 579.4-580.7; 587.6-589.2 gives -0.21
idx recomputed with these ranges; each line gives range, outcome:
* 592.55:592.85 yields 39.3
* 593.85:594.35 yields 40.3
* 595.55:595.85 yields 40.7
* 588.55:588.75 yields 31.9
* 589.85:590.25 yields 34.1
